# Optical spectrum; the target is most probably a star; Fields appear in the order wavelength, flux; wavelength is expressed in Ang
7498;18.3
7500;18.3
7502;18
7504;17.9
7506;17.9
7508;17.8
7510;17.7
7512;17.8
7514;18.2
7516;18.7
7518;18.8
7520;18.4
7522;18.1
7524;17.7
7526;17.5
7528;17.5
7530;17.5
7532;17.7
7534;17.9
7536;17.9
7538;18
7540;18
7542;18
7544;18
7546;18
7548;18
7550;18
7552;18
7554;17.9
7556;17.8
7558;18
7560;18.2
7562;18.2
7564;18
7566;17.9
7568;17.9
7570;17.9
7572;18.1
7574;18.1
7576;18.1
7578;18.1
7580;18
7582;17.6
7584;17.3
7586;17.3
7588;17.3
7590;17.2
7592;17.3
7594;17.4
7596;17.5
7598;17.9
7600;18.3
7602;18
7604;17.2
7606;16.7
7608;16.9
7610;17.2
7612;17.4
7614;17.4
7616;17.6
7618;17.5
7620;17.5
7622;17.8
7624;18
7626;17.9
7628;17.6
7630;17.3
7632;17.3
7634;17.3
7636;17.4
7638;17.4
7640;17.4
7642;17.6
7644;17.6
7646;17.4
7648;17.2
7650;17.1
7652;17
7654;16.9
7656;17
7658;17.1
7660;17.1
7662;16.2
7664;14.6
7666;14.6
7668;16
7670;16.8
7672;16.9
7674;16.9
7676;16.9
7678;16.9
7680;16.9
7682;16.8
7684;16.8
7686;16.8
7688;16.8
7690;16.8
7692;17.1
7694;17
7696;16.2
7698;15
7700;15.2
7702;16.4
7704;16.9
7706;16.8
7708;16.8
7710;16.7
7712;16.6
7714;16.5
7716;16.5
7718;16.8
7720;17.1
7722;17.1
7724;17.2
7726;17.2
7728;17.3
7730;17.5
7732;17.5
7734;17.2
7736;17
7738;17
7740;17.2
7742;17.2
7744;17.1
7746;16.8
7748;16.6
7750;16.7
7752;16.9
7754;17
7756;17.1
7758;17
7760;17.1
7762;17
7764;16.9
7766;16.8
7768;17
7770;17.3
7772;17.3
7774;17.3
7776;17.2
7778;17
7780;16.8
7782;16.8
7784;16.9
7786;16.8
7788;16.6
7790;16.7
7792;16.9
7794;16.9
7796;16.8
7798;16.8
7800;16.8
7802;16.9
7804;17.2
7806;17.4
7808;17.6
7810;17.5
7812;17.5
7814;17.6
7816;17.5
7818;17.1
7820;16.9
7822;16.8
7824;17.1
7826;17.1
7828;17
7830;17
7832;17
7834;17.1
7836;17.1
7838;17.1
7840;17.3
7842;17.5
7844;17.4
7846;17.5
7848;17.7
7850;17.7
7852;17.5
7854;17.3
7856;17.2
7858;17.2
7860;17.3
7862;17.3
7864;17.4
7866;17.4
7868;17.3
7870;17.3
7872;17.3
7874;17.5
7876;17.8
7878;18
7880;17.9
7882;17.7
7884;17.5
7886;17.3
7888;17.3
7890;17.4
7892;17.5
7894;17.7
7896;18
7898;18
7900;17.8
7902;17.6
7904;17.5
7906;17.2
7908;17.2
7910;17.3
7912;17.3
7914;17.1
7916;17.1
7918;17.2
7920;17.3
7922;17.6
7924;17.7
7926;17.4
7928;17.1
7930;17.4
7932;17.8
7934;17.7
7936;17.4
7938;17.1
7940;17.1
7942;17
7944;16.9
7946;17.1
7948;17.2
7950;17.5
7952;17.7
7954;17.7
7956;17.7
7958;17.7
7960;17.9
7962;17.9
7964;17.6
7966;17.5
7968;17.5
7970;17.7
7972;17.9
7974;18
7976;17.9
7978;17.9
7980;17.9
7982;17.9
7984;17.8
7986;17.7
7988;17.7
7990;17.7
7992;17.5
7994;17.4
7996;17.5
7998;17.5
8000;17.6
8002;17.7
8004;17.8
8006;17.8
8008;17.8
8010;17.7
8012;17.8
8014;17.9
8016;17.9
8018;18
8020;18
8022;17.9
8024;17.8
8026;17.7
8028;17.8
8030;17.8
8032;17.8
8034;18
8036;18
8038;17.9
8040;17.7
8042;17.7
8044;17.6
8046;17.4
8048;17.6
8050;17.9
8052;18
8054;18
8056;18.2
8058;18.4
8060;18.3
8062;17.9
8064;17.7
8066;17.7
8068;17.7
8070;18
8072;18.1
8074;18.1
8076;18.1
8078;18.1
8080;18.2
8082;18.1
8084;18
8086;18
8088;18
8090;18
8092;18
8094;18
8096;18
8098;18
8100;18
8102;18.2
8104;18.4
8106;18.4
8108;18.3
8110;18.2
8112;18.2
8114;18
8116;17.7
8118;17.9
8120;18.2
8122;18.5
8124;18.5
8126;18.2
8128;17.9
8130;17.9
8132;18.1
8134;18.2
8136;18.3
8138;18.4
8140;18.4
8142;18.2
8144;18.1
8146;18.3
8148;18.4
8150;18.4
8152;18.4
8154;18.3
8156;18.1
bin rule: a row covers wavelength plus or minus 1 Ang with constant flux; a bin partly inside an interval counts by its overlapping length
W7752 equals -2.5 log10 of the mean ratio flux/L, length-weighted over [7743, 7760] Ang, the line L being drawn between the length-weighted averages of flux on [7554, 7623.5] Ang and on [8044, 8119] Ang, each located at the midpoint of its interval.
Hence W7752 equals 0.055 mag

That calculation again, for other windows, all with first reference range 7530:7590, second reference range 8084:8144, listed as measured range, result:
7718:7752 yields 0.05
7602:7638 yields 0.03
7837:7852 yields 0.03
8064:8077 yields 0.01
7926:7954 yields 0.05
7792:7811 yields 0.06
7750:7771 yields 0.06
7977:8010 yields 0.02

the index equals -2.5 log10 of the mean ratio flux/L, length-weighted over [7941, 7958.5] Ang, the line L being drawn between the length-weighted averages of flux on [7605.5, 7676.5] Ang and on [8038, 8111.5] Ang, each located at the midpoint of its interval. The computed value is 0.02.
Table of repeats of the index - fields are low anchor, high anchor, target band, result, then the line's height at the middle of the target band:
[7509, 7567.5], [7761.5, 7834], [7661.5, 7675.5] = 0.10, 17.5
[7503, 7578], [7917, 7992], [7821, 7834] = 0.04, 17.7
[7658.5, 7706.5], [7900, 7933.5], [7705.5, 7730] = -0.02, 16.6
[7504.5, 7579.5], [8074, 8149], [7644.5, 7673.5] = 0.09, 18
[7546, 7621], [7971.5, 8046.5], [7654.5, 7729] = 0.07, 17.7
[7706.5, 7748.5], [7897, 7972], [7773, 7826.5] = 0.01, 17.2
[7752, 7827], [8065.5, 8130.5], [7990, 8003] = 0.01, 17.7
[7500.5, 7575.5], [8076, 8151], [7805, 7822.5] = 0.04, 18.1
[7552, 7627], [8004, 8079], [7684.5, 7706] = 0.08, 17.7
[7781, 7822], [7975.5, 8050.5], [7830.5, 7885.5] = -0.01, 17.2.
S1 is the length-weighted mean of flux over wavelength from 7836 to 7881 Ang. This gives 17.4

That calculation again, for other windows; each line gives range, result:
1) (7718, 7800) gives 17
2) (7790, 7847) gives 17.1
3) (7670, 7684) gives 16.9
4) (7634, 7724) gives 16.7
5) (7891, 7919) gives 17.5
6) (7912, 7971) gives 17.4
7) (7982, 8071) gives 17.8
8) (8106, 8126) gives 18.2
